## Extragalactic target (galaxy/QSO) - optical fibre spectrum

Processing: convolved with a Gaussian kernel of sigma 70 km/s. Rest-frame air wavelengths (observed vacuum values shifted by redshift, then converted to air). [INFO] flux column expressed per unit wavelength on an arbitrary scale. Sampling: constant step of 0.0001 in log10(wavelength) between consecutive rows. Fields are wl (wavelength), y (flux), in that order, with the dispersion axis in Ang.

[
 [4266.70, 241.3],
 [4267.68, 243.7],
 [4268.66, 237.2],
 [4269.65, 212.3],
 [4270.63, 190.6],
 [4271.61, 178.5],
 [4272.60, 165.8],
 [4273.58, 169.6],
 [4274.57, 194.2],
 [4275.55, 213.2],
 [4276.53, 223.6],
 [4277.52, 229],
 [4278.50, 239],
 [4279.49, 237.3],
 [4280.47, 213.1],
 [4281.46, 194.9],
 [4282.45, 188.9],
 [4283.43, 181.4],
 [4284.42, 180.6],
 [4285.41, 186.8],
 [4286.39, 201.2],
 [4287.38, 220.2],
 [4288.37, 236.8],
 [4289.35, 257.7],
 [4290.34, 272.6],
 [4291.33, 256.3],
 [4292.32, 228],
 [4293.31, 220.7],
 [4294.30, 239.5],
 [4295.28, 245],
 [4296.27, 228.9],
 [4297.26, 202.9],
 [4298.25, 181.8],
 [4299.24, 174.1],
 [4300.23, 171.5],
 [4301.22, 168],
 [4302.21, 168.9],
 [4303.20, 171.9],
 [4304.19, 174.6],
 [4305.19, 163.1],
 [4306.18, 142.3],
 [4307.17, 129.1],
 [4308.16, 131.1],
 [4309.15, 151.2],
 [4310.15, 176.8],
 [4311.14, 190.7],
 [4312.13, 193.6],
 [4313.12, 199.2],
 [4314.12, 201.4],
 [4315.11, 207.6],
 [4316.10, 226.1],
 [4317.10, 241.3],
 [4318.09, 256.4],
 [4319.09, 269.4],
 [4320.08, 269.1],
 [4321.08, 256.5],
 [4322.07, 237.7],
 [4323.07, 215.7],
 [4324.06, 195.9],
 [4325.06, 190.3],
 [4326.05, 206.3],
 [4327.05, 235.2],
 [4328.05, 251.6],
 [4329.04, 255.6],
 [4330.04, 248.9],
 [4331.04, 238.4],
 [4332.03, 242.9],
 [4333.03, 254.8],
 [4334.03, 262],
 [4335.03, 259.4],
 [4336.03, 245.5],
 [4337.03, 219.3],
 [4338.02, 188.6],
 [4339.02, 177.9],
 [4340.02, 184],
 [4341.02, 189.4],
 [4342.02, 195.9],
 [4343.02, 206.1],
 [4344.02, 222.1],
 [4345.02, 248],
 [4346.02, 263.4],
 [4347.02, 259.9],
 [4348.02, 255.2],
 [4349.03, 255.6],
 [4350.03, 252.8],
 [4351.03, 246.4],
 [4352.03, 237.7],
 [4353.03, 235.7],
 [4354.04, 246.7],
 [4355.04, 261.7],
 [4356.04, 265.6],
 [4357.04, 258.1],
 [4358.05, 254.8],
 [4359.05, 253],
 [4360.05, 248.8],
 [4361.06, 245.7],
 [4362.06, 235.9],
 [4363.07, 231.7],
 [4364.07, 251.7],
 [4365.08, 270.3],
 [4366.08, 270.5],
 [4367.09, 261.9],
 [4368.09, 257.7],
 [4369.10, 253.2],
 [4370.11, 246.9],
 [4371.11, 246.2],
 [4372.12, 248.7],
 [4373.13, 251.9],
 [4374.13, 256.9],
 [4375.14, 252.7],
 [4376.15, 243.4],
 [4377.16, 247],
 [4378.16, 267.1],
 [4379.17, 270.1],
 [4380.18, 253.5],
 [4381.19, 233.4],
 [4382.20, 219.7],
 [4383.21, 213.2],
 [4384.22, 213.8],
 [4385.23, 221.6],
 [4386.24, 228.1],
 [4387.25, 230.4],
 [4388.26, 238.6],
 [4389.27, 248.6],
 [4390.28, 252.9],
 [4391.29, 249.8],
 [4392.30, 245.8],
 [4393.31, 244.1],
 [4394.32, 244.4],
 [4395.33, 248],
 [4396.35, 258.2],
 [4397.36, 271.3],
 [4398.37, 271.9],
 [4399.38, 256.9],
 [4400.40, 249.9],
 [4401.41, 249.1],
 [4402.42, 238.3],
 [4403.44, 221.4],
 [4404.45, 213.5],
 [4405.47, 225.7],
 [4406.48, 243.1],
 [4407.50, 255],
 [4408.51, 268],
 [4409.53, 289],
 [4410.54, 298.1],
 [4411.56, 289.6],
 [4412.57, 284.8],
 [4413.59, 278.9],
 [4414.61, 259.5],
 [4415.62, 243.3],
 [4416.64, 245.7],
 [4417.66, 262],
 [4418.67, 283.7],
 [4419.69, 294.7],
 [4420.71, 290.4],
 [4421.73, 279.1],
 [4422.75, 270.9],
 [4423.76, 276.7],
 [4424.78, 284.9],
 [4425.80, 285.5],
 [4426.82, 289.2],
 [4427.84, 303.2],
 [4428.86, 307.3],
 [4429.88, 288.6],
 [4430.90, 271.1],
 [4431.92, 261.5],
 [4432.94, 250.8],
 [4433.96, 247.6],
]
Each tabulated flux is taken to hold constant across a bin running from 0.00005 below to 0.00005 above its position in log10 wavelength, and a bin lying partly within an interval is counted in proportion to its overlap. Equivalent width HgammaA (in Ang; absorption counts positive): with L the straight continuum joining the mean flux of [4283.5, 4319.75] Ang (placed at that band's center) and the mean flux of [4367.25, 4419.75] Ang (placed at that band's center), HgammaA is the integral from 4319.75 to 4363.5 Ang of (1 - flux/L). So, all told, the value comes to -2.6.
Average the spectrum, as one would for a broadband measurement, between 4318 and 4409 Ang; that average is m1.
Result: 242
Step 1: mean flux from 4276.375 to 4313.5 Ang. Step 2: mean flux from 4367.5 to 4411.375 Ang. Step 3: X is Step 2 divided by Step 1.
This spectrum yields 1.24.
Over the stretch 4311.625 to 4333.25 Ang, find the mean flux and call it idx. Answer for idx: 231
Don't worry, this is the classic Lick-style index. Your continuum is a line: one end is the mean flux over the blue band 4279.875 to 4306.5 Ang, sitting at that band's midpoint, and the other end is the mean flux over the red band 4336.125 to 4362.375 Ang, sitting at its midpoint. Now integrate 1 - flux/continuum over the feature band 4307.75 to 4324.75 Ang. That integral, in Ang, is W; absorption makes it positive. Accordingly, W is 0.3 Ang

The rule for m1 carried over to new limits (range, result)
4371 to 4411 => 247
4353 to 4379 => 253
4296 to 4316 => 177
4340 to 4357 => 239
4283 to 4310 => 195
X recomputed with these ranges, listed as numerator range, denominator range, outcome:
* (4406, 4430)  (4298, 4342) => 1.34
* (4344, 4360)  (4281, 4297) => 1.14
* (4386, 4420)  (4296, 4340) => 1.23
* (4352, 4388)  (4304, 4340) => 1.15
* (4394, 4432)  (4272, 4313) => 1.35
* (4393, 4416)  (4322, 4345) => 1.15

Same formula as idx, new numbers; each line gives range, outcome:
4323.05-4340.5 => 227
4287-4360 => 221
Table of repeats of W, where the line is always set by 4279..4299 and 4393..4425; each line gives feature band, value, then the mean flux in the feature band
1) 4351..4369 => -0.58 Ang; 252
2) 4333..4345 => 0.99 Ang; 217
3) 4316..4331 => -0.43 Ang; 237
